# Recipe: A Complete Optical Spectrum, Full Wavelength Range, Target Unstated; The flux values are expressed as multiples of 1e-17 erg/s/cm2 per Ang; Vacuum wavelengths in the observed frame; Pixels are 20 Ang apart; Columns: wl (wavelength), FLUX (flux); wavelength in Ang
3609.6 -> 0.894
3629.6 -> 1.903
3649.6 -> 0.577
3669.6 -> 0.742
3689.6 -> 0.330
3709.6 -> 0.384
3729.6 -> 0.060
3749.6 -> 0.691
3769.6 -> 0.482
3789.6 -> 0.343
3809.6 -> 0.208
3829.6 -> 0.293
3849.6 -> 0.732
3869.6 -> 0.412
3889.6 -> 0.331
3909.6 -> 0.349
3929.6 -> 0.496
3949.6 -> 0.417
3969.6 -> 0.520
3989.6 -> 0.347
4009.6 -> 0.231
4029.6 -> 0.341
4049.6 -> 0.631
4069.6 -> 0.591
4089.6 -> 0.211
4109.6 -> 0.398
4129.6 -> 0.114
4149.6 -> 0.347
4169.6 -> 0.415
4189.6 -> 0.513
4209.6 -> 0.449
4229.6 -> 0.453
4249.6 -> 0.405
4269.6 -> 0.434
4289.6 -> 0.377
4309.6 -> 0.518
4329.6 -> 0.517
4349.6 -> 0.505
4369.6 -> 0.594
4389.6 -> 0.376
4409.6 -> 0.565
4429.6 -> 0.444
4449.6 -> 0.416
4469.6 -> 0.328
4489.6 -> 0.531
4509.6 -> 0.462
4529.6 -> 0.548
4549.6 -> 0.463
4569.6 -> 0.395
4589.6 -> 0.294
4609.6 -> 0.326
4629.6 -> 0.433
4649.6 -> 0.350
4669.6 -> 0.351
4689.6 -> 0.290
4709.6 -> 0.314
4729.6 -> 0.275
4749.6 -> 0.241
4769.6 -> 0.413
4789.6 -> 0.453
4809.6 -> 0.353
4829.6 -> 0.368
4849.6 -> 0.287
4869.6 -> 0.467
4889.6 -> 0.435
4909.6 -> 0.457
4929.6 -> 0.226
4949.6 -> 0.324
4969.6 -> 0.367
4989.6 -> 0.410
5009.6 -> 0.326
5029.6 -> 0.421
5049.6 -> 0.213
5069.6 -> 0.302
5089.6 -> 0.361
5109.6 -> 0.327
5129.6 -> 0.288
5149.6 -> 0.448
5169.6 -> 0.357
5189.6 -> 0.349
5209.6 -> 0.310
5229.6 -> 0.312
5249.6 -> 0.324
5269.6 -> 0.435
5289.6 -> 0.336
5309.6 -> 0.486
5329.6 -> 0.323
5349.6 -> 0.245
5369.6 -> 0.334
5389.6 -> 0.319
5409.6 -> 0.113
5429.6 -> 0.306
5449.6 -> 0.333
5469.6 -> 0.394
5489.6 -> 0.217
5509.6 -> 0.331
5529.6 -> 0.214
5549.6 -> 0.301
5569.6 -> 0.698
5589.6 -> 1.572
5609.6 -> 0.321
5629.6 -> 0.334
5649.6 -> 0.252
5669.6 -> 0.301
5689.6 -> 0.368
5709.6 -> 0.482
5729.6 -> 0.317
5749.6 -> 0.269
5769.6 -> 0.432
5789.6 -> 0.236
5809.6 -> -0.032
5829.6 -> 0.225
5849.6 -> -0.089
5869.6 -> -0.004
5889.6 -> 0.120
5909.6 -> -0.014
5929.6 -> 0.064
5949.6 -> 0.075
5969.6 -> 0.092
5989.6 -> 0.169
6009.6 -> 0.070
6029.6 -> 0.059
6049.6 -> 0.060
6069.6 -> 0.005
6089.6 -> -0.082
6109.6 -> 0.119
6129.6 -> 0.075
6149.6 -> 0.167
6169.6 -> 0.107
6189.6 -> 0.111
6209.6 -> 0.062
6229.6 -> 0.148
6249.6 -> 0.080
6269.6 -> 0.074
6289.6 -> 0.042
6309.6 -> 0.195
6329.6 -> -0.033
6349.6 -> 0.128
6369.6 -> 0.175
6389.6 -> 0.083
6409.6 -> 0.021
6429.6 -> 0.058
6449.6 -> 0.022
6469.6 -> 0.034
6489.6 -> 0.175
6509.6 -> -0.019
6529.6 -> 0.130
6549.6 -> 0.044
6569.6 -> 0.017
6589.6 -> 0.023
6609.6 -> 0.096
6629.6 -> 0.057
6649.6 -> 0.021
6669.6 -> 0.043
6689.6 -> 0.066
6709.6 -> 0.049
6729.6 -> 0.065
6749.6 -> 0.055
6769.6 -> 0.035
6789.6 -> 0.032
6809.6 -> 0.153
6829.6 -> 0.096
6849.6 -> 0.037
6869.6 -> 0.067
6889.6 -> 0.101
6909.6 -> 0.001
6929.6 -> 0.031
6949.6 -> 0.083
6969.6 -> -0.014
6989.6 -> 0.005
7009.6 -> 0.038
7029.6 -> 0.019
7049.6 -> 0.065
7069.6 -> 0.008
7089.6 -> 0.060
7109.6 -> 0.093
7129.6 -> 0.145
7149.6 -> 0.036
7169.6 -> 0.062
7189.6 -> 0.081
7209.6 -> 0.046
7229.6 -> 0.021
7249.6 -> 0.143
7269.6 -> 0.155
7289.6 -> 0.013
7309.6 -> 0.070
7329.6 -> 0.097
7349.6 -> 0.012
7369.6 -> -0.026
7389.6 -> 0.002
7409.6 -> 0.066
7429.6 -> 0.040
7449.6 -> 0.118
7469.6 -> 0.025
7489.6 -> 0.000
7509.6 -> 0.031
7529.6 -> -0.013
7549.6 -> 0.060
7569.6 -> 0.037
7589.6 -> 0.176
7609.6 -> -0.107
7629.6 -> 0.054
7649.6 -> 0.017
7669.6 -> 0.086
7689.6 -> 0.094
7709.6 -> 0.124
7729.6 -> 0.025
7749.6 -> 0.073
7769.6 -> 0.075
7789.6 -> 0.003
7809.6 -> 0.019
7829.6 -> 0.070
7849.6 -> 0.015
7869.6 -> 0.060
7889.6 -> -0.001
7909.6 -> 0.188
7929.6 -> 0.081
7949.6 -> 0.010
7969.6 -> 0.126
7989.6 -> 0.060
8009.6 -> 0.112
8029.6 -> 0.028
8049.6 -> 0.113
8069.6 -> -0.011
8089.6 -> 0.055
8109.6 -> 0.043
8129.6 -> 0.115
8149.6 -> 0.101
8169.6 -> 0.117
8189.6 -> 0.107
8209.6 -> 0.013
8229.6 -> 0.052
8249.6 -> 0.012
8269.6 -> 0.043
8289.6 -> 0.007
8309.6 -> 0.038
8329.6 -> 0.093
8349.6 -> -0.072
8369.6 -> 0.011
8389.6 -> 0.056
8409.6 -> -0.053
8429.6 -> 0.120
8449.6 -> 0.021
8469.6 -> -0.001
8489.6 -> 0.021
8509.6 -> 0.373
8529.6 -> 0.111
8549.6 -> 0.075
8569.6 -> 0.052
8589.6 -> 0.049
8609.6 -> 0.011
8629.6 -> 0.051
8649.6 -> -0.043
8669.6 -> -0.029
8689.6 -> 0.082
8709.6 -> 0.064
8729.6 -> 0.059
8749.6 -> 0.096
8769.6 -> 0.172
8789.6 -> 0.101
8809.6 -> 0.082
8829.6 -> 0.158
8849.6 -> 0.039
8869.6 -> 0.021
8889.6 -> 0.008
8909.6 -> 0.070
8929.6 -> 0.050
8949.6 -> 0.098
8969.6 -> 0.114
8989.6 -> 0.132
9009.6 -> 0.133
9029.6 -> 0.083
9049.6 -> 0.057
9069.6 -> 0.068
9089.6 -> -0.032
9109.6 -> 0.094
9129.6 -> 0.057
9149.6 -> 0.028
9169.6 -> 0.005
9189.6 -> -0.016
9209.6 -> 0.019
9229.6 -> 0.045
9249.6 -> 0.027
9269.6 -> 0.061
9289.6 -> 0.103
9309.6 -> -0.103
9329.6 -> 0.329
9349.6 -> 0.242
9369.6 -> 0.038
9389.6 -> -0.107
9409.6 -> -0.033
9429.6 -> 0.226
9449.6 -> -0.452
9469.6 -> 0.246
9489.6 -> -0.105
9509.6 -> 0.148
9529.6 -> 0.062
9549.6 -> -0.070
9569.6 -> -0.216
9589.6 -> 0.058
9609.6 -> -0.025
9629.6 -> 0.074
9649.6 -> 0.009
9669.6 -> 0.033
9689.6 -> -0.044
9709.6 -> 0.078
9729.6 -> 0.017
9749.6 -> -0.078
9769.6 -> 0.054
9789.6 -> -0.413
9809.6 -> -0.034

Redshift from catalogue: 1.284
